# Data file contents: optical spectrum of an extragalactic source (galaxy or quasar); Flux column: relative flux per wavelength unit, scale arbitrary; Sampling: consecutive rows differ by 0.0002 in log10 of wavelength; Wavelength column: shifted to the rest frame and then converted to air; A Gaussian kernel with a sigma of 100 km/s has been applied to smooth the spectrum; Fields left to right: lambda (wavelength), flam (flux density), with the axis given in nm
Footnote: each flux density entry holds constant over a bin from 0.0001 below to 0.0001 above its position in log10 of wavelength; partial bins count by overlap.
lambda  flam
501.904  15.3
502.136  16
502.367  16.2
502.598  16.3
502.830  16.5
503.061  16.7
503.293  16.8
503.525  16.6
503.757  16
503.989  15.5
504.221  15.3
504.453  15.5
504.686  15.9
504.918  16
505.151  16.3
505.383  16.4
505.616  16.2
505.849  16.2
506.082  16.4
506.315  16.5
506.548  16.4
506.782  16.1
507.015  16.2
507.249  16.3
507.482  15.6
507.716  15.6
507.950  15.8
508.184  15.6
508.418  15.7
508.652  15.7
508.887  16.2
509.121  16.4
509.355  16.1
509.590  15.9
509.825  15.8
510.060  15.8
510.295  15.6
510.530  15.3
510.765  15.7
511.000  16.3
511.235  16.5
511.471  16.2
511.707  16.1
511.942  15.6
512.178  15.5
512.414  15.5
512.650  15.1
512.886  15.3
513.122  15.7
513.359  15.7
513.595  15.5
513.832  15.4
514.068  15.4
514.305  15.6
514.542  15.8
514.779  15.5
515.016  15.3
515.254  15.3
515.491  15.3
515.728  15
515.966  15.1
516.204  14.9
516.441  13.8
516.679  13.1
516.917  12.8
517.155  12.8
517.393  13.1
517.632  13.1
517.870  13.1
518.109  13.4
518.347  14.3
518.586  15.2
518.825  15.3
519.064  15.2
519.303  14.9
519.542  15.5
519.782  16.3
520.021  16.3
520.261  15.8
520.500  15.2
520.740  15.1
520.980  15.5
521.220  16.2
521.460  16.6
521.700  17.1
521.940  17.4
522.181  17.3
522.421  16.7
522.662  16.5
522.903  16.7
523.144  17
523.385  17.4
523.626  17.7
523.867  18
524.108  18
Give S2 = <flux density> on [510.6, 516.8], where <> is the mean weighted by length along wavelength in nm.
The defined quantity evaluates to 15.4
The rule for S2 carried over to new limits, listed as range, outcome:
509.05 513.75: 15.8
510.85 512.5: 16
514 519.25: 14.5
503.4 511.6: 16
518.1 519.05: 14.8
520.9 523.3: 16.7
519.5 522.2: 16.2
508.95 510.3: 16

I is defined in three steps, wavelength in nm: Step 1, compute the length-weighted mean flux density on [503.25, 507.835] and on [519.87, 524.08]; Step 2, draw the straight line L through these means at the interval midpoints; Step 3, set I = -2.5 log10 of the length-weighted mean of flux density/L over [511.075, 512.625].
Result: 0.029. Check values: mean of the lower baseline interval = 16.1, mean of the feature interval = 15.9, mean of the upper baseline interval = 16.6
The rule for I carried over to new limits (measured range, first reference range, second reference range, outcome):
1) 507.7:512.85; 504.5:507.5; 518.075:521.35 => 0.01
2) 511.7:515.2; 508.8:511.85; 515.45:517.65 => -0.04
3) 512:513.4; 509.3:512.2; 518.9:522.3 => 0.03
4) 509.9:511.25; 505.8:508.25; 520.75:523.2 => 0.03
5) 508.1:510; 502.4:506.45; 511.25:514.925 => 0.00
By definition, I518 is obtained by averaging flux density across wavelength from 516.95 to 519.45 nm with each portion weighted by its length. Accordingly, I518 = 14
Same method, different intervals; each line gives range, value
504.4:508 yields 16.1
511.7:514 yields 15.5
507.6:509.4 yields 15.9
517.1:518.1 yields 13.1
